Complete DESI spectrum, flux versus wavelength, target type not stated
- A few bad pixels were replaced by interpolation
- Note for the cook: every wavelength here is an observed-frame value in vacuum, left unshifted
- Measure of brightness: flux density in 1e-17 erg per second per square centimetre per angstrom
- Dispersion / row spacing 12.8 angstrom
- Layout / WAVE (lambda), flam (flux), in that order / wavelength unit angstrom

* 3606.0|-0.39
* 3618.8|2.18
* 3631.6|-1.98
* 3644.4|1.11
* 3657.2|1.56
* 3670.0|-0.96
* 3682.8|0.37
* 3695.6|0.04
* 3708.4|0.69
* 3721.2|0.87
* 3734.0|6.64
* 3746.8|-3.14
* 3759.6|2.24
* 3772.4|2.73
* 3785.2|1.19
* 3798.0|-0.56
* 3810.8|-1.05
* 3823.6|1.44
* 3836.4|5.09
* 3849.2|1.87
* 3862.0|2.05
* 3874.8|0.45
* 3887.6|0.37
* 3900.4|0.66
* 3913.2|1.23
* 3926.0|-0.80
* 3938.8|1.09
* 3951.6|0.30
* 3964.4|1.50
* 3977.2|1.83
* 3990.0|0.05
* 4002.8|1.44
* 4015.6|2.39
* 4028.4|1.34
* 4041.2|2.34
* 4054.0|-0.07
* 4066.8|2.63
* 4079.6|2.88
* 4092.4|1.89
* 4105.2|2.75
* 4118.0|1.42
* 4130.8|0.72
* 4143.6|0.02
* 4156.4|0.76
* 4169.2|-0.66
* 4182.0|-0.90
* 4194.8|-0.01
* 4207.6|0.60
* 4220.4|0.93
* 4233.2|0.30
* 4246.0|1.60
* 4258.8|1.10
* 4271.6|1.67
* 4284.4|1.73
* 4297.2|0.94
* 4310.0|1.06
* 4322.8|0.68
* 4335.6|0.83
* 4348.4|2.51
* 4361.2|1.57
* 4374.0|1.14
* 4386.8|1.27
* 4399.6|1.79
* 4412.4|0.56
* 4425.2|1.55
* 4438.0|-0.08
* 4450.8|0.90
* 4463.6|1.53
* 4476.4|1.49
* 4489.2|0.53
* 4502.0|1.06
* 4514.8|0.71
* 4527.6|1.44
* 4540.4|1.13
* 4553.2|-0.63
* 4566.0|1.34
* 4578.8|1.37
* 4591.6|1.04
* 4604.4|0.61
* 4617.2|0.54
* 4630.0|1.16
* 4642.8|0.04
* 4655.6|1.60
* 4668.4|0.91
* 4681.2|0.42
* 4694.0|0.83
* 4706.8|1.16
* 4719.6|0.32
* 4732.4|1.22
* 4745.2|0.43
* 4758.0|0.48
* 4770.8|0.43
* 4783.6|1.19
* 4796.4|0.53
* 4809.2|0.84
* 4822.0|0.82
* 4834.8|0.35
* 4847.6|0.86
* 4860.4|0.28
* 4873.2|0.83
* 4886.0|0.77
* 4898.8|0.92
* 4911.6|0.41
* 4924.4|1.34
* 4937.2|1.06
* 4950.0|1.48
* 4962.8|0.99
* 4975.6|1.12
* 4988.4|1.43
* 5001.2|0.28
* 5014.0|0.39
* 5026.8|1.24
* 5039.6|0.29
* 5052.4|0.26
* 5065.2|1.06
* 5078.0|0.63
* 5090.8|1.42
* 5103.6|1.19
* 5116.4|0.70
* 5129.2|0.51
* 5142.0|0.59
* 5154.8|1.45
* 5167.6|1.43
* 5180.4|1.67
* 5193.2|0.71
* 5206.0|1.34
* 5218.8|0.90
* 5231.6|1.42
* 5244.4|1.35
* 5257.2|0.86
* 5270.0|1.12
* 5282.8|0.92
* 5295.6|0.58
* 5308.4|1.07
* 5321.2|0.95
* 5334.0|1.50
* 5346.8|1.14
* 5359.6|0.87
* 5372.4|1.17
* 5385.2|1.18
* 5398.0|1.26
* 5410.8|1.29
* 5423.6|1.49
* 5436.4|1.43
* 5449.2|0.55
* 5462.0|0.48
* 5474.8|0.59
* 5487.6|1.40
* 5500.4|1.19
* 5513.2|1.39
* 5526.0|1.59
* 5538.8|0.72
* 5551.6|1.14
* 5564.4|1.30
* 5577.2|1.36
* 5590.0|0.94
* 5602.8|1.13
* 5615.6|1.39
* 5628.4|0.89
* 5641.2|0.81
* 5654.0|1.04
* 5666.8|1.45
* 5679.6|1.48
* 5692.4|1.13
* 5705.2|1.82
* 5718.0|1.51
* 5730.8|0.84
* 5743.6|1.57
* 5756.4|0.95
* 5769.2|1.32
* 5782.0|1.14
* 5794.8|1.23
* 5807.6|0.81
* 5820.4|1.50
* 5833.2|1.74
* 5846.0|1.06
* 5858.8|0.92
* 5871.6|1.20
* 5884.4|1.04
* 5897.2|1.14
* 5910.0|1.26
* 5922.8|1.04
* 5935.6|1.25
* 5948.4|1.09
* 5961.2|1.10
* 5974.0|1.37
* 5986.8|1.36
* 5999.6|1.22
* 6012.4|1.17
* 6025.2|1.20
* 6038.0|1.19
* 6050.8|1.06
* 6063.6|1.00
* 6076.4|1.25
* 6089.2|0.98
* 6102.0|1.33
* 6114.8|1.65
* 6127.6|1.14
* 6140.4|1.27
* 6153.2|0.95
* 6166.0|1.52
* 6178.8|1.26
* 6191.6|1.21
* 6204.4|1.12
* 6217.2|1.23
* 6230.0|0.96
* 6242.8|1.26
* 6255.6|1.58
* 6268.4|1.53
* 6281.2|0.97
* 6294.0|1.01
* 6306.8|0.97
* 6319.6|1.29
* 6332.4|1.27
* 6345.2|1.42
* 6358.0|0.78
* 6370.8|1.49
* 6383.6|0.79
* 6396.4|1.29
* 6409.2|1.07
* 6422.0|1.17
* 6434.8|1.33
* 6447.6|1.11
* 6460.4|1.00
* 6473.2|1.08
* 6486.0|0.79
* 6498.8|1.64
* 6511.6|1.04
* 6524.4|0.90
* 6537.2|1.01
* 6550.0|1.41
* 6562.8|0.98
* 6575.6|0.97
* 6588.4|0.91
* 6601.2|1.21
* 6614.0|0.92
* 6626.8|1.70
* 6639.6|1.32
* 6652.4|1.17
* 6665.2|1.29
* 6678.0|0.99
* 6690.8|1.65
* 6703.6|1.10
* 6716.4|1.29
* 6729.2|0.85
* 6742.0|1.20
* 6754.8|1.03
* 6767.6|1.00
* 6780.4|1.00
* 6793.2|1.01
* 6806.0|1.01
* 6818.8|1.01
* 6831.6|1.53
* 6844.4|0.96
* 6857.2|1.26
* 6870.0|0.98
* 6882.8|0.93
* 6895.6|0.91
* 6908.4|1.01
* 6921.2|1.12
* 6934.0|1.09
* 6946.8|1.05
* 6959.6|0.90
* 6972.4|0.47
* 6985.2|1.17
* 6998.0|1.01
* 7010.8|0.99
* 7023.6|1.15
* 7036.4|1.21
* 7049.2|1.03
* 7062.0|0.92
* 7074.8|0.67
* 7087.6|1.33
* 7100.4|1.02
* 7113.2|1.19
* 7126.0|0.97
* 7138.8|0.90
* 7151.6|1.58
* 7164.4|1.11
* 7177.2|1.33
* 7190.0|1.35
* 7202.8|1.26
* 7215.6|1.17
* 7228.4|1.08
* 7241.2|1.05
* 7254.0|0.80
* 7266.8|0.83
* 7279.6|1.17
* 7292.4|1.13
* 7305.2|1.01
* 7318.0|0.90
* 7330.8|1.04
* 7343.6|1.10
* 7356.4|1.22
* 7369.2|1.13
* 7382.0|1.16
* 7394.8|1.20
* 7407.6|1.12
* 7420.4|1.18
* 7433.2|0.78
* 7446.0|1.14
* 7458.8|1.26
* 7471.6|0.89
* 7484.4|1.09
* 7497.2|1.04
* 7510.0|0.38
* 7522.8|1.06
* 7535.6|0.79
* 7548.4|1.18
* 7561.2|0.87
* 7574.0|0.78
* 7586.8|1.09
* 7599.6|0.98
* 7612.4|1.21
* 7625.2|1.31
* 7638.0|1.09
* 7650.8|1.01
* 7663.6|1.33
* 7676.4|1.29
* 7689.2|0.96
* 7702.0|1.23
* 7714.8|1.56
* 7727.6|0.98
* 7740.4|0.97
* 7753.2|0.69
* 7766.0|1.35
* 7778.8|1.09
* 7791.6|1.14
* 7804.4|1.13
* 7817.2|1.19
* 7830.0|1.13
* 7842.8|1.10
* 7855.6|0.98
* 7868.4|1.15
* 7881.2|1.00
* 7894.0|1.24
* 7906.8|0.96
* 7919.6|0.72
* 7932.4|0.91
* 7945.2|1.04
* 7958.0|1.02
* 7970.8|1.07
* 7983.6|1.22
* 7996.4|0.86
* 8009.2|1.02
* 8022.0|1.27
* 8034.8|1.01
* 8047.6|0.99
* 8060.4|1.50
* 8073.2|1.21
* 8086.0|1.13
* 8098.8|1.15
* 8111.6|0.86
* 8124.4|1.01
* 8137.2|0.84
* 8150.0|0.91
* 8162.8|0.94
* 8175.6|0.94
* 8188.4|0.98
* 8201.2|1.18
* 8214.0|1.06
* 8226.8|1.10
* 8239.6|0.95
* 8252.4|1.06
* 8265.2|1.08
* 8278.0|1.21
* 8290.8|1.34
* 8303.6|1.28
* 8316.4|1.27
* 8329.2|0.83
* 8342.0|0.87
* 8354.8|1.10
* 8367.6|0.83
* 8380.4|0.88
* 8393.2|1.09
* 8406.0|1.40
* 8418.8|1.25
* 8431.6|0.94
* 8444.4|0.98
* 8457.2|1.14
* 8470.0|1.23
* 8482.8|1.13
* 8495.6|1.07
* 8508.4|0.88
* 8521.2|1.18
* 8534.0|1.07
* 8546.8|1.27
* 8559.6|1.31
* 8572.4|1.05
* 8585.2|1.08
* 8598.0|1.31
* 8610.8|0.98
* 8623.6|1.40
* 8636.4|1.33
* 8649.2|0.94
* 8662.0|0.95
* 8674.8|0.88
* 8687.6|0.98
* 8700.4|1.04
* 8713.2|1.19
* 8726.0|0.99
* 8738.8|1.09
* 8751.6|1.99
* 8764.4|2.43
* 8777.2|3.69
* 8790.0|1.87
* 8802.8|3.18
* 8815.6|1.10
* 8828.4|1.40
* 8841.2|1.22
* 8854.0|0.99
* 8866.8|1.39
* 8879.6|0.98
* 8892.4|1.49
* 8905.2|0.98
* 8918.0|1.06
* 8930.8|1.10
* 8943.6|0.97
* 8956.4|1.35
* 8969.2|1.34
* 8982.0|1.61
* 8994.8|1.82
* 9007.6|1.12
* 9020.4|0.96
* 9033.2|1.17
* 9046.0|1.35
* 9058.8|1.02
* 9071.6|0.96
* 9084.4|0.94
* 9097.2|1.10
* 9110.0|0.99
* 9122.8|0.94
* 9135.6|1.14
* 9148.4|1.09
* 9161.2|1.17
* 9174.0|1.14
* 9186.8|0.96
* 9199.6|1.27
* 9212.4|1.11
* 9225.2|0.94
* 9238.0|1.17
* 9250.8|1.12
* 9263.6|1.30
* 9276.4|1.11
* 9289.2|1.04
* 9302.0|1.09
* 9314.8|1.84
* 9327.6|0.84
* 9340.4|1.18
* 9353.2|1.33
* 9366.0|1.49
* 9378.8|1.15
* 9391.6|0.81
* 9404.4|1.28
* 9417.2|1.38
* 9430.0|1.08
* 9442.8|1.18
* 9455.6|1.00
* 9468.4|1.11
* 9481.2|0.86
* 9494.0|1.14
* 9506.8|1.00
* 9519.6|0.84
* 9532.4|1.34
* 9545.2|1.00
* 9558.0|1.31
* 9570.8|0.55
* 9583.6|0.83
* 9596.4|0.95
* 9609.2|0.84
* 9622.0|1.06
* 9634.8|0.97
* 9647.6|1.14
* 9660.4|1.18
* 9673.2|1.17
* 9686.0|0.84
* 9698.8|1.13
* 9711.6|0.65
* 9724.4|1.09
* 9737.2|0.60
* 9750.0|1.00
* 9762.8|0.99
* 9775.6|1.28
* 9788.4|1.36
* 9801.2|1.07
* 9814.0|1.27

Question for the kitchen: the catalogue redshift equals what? 0.336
